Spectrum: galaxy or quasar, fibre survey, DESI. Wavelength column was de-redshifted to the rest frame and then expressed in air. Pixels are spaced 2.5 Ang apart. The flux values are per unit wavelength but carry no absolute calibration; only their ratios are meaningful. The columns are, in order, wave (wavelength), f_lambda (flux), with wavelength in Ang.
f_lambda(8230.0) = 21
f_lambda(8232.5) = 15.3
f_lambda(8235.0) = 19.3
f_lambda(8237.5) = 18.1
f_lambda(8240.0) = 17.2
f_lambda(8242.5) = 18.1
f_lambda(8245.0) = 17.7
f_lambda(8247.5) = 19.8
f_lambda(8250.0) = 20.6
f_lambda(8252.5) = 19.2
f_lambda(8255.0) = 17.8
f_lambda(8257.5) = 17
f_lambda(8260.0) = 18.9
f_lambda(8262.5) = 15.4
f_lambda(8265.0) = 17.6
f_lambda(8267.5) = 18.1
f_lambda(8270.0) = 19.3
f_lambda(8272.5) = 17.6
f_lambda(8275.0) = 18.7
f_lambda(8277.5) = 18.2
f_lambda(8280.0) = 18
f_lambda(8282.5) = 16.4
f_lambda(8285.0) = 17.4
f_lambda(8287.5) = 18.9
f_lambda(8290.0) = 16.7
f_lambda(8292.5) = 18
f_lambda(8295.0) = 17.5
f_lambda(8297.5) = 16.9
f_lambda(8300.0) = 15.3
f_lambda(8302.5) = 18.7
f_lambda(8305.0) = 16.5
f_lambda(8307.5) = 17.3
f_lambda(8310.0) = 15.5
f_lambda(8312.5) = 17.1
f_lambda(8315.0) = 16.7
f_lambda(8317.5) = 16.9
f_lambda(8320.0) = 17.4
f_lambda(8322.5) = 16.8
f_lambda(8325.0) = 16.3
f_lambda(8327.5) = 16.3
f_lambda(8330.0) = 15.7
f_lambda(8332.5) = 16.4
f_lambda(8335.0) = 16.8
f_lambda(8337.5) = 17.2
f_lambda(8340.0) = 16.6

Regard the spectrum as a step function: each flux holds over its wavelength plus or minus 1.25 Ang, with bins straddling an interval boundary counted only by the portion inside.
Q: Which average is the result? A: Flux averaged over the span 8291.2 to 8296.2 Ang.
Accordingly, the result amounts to 17.7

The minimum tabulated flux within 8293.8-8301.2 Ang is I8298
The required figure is 15.3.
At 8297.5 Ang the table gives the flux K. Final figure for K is 16.9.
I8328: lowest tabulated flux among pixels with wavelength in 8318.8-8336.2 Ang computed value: 15.7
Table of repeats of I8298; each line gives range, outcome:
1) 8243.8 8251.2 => 17.7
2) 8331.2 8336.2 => 16.4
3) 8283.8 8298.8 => 16.7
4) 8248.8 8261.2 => 17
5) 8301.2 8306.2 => 16.5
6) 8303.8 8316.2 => 15.5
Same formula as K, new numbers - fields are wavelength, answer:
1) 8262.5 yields 15.4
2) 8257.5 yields 17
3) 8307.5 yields 17.3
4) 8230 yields 21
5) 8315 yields 16.7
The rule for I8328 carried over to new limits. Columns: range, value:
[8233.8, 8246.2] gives 17.2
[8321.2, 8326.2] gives 16.3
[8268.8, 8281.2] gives 17.6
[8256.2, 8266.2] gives 15.4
